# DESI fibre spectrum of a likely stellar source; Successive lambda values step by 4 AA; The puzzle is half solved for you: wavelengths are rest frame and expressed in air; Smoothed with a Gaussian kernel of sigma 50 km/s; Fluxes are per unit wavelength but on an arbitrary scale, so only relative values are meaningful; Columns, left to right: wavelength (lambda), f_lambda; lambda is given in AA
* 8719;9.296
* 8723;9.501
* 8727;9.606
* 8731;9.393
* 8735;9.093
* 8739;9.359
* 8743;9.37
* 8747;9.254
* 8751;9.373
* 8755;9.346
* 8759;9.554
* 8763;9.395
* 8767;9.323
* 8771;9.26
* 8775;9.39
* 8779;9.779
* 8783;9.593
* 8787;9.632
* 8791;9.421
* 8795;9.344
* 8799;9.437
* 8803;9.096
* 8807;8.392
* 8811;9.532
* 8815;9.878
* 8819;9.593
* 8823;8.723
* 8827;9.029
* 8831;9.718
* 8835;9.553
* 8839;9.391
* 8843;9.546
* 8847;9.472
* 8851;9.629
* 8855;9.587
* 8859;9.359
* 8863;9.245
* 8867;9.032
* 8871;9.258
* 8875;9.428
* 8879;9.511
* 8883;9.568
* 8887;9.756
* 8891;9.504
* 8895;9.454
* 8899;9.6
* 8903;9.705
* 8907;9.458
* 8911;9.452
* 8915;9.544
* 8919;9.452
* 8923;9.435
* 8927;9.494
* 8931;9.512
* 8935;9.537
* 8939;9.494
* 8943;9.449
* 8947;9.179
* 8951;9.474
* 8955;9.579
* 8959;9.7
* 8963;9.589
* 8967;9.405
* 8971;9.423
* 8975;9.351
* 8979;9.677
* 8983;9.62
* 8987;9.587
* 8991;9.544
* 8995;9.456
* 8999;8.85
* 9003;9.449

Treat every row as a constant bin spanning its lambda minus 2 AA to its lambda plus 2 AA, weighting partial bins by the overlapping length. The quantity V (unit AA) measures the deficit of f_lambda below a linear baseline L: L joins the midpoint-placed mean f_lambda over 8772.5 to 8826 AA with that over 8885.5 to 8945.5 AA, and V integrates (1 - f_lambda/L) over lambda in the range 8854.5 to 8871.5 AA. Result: 0.3 AA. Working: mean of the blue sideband 9.36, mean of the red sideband 9.52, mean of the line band 9.27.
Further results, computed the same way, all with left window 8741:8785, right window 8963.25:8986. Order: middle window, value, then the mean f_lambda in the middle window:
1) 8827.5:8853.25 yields -0.19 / 9.52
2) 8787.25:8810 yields 0.58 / 9.19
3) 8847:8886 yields 0.20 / 9.41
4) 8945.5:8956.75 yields 0.09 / 9.42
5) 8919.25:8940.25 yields -0.01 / 9.49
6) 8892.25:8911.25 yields -0.13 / 9.54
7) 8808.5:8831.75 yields 0.17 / 9.37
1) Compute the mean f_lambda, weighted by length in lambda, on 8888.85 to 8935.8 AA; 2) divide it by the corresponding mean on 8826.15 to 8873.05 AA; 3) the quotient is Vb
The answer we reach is 1.0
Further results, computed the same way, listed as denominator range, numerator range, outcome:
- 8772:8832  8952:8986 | 1.02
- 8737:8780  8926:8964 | 1.01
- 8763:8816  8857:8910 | 1.01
